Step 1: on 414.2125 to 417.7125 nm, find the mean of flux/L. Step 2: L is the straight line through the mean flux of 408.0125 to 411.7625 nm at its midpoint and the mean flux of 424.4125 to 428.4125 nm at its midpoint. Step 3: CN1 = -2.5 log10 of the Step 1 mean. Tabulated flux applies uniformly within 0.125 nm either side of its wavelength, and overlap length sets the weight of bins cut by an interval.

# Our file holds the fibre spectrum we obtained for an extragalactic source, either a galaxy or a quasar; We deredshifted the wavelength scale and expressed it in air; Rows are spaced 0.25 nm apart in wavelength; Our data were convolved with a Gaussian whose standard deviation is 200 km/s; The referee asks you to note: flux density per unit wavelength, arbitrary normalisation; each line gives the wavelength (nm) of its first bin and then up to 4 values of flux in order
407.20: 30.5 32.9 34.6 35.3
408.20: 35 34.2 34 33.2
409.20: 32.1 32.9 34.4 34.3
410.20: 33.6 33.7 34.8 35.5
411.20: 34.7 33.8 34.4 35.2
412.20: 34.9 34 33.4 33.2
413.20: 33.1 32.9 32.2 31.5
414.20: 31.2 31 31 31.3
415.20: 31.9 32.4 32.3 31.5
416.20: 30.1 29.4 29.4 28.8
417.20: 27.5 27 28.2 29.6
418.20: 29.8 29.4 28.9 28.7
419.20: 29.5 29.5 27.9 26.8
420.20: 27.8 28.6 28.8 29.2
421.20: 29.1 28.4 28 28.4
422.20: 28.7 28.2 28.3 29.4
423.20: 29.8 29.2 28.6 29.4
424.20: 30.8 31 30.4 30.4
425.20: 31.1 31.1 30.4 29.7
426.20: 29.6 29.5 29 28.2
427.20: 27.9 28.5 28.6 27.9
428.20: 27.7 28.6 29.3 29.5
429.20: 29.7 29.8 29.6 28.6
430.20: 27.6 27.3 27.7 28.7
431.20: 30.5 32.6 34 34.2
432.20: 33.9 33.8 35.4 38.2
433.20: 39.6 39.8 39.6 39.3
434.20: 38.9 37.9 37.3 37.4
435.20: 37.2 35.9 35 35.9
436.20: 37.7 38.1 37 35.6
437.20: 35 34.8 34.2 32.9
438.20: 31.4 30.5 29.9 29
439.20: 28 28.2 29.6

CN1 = 0.07 mag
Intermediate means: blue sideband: 34.1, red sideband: 29.4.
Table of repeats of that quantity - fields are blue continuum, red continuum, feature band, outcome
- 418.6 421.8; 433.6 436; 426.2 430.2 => 0.161 mag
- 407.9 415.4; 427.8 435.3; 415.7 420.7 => 0.151 mag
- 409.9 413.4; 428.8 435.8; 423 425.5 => 0.131 mag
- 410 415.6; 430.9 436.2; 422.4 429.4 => 0.191 mag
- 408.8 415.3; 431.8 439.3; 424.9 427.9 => 0.175 mag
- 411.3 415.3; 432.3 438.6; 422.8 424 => 0.176 mag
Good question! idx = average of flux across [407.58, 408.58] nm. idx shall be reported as 34.8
